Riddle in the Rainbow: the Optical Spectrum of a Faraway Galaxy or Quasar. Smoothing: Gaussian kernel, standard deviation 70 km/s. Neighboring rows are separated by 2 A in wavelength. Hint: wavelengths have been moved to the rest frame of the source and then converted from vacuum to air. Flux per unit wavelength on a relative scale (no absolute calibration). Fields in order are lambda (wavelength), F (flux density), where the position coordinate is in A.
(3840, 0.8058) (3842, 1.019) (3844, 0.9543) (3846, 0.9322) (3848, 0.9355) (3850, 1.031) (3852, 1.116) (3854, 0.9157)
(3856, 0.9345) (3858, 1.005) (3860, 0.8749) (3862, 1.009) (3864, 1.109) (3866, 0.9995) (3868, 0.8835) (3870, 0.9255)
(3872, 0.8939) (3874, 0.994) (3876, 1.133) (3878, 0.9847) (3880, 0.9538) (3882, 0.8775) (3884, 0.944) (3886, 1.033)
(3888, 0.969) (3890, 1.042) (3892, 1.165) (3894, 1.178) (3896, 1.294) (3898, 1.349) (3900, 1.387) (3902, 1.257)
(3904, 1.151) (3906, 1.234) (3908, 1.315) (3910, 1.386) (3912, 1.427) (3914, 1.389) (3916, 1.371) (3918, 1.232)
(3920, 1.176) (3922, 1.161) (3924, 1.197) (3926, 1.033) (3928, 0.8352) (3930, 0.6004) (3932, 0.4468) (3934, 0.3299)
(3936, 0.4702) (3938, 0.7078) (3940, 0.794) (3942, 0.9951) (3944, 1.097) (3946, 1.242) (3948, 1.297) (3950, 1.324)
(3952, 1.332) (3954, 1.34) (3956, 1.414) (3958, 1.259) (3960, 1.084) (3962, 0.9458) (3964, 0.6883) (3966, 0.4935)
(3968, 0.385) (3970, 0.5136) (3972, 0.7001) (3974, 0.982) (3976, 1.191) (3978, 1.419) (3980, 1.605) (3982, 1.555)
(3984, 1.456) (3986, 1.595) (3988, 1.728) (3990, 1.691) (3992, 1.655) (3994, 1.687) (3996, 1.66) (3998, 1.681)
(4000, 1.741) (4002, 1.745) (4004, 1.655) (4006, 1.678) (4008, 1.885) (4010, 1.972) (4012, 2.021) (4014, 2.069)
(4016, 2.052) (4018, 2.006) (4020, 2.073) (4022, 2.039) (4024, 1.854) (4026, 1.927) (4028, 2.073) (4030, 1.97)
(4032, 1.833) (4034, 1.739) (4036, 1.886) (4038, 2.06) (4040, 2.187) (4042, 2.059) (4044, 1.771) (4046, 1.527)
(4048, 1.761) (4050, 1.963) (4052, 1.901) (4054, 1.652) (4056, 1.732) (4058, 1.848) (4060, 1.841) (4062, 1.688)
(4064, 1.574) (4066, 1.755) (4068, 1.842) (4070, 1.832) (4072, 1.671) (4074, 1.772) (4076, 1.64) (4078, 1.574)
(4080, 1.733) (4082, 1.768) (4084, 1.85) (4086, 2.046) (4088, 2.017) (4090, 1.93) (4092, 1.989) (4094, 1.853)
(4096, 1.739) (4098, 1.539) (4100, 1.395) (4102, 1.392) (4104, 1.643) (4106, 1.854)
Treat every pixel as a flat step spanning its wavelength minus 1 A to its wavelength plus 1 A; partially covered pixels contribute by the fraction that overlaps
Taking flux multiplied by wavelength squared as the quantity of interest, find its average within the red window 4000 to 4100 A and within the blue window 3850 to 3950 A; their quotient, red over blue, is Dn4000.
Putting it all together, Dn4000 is 1.90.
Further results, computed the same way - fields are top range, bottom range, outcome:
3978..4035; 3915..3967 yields 1.87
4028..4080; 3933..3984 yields 1.86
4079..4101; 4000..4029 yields 0.97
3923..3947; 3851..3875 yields 0.87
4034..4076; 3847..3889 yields 2.04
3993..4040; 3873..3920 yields 1.71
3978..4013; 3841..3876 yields 1.86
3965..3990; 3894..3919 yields 0.92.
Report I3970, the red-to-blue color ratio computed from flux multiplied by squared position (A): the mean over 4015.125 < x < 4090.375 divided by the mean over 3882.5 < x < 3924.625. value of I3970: 1.64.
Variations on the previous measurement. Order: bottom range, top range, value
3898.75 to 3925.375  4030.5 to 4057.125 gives 1.55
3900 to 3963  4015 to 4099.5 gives 1.79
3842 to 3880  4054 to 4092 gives 2.03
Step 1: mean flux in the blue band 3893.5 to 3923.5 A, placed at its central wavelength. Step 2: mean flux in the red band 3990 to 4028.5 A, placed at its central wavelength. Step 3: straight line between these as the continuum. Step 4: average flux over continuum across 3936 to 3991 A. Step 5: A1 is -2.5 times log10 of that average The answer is 0.38 mag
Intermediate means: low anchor 1.29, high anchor 1.86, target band 1.13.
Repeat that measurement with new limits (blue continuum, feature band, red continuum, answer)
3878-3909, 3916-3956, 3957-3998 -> 0.18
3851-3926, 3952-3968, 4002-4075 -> 0.40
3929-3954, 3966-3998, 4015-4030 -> 0.14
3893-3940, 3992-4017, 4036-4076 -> -0.18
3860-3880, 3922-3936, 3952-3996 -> 0.43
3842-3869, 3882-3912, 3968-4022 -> -0.02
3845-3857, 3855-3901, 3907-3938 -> -0.05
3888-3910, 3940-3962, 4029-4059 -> 0.21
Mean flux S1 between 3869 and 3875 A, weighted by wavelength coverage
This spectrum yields 0.938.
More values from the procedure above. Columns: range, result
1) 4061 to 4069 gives 1.71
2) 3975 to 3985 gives 1.45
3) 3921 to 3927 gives 1.13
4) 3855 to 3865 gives 0.986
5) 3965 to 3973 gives 0.523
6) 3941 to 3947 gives 1.11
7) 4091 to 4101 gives 1.7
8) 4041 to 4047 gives 1.79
